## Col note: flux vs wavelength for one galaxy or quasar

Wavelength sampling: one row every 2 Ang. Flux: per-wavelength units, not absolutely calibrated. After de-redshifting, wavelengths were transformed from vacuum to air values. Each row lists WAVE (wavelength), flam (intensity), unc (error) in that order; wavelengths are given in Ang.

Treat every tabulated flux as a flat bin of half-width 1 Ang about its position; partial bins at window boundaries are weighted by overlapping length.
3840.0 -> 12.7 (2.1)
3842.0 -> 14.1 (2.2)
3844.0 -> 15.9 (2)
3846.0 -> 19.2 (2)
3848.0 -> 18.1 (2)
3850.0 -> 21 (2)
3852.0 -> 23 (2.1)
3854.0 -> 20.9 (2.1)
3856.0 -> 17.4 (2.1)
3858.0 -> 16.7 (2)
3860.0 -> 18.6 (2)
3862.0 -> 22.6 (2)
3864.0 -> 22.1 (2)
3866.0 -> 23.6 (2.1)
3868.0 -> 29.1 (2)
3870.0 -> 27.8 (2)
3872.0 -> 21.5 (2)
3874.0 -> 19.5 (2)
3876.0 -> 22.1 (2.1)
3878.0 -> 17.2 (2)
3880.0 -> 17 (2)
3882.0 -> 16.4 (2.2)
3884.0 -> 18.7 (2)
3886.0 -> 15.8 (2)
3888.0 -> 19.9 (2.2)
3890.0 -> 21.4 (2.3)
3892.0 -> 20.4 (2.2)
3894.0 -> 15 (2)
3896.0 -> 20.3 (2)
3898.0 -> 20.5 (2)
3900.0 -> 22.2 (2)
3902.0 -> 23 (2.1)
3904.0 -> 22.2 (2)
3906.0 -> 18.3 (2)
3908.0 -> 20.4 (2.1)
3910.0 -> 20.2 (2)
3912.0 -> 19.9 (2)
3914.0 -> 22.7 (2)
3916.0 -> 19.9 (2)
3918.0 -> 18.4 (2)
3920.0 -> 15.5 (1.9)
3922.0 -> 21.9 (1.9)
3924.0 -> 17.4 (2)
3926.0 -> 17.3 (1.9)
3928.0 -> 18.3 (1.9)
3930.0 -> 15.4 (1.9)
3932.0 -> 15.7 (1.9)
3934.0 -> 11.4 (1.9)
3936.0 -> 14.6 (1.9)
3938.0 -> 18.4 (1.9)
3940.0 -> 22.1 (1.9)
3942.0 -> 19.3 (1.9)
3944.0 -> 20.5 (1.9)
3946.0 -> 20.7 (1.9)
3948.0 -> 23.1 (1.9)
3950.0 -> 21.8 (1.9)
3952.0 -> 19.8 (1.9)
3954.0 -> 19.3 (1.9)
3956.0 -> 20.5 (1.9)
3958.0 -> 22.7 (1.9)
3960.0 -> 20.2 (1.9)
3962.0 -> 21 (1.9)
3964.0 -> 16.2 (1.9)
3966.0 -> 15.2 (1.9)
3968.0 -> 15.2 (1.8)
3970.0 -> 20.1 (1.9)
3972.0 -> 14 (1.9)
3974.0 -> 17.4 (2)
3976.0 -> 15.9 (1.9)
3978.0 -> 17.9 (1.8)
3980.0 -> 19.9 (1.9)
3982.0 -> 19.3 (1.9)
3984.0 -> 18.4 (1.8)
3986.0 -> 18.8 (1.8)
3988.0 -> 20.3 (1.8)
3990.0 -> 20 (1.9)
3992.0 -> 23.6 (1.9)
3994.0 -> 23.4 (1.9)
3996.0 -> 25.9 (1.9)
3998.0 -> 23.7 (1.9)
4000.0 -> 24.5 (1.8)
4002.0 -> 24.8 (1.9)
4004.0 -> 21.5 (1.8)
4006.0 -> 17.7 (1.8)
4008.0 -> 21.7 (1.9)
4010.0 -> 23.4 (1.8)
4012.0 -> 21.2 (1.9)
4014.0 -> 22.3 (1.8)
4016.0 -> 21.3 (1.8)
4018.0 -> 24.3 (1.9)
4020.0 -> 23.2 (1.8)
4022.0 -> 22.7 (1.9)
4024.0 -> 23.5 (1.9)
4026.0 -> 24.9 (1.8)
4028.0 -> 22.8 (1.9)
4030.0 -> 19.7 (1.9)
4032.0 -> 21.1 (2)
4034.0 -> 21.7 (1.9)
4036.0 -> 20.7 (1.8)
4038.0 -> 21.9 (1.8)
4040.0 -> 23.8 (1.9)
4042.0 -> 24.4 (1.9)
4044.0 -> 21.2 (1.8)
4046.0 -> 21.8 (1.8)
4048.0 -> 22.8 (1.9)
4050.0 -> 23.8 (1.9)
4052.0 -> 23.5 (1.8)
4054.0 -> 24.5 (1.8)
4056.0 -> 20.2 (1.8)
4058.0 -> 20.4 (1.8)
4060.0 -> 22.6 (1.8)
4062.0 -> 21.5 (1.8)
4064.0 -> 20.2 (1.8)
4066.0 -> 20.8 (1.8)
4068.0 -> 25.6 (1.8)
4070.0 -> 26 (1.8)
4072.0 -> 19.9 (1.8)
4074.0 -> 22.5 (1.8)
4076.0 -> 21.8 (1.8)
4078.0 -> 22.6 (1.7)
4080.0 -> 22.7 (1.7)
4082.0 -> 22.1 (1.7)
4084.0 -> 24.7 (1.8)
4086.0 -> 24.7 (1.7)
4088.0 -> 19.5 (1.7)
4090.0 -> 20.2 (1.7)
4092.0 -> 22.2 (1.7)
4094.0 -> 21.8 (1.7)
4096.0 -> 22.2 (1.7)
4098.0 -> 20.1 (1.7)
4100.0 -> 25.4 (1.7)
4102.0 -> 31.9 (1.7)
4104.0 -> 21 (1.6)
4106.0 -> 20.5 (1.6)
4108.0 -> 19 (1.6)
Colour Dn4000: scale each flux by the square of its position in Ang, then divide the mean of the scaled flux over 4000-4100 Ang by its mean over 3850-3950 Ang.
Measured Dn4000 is 1.2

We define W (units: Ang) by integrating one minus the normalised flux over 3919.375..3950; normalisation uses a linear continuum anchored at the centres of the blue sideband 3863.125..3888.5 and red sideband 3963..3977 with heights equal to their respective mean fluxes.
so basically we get -0.5 Ang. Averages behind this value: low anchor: 20.8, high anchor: 16.3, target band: 18.3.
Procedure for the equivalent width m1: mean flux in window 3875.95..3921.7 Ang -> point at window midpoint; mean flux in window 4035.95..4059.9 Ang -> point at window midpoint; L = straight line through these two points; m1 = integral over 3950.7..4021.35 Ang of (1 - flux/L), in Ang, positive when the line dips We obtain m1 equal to 2.7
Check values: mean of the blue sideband 19.4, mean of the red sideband 22.5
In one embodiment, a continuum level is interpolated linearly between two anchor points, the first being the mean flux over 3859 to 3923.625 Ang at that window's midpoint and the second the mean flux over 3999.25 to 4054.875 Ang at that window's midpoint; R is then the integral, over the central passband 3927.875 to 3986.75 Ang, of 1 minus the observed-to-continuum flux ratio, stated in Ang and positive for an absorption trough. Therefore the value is 8.2 Ang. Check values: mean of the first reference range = 20.4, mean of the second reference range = 22.5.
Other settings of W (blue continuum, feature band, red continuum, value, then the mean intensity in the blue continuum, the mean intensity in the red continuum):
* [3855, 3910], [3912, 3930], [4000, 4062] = 1.8 Ang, 20.4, 22.3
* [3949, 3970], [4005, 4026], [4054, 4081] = -1.5 Ang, 19.2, 22.2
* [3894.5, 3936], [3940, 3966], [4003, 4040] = -0.4 Ang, 18.9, 22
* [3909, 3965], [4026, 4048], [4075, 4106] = -0.6 Ang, 19.1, 22.8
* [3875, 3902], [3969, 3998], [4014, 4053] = 2.2 Ang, 19.1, 22.6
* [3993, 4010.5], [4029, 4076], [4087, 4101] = 0.1 Ang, 22.9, 21.6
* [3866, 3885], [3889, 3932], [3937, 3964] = 2.9 Ang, 21.2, 20.6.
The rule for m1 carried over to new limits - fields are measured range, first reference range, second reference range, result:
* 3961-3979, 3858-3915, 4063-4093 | 3.7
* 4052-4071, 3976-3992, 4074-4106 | -0.6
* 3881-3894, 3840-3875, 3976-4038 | 1.4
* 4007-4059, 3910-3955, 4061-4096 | -3.0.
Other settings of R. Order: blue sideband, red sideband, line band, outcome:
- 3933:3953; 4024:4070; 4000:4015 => -0.59 Ang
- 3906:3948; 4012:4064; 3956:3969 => 0.79 Ang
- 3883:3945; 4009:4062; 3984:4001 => -0.86 Ang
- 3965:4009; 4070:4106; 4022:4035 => -0.76 Ang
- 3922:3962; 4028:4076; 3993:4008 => -1.66 Ang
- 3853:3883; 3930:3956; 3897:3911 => -0.78 Ang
